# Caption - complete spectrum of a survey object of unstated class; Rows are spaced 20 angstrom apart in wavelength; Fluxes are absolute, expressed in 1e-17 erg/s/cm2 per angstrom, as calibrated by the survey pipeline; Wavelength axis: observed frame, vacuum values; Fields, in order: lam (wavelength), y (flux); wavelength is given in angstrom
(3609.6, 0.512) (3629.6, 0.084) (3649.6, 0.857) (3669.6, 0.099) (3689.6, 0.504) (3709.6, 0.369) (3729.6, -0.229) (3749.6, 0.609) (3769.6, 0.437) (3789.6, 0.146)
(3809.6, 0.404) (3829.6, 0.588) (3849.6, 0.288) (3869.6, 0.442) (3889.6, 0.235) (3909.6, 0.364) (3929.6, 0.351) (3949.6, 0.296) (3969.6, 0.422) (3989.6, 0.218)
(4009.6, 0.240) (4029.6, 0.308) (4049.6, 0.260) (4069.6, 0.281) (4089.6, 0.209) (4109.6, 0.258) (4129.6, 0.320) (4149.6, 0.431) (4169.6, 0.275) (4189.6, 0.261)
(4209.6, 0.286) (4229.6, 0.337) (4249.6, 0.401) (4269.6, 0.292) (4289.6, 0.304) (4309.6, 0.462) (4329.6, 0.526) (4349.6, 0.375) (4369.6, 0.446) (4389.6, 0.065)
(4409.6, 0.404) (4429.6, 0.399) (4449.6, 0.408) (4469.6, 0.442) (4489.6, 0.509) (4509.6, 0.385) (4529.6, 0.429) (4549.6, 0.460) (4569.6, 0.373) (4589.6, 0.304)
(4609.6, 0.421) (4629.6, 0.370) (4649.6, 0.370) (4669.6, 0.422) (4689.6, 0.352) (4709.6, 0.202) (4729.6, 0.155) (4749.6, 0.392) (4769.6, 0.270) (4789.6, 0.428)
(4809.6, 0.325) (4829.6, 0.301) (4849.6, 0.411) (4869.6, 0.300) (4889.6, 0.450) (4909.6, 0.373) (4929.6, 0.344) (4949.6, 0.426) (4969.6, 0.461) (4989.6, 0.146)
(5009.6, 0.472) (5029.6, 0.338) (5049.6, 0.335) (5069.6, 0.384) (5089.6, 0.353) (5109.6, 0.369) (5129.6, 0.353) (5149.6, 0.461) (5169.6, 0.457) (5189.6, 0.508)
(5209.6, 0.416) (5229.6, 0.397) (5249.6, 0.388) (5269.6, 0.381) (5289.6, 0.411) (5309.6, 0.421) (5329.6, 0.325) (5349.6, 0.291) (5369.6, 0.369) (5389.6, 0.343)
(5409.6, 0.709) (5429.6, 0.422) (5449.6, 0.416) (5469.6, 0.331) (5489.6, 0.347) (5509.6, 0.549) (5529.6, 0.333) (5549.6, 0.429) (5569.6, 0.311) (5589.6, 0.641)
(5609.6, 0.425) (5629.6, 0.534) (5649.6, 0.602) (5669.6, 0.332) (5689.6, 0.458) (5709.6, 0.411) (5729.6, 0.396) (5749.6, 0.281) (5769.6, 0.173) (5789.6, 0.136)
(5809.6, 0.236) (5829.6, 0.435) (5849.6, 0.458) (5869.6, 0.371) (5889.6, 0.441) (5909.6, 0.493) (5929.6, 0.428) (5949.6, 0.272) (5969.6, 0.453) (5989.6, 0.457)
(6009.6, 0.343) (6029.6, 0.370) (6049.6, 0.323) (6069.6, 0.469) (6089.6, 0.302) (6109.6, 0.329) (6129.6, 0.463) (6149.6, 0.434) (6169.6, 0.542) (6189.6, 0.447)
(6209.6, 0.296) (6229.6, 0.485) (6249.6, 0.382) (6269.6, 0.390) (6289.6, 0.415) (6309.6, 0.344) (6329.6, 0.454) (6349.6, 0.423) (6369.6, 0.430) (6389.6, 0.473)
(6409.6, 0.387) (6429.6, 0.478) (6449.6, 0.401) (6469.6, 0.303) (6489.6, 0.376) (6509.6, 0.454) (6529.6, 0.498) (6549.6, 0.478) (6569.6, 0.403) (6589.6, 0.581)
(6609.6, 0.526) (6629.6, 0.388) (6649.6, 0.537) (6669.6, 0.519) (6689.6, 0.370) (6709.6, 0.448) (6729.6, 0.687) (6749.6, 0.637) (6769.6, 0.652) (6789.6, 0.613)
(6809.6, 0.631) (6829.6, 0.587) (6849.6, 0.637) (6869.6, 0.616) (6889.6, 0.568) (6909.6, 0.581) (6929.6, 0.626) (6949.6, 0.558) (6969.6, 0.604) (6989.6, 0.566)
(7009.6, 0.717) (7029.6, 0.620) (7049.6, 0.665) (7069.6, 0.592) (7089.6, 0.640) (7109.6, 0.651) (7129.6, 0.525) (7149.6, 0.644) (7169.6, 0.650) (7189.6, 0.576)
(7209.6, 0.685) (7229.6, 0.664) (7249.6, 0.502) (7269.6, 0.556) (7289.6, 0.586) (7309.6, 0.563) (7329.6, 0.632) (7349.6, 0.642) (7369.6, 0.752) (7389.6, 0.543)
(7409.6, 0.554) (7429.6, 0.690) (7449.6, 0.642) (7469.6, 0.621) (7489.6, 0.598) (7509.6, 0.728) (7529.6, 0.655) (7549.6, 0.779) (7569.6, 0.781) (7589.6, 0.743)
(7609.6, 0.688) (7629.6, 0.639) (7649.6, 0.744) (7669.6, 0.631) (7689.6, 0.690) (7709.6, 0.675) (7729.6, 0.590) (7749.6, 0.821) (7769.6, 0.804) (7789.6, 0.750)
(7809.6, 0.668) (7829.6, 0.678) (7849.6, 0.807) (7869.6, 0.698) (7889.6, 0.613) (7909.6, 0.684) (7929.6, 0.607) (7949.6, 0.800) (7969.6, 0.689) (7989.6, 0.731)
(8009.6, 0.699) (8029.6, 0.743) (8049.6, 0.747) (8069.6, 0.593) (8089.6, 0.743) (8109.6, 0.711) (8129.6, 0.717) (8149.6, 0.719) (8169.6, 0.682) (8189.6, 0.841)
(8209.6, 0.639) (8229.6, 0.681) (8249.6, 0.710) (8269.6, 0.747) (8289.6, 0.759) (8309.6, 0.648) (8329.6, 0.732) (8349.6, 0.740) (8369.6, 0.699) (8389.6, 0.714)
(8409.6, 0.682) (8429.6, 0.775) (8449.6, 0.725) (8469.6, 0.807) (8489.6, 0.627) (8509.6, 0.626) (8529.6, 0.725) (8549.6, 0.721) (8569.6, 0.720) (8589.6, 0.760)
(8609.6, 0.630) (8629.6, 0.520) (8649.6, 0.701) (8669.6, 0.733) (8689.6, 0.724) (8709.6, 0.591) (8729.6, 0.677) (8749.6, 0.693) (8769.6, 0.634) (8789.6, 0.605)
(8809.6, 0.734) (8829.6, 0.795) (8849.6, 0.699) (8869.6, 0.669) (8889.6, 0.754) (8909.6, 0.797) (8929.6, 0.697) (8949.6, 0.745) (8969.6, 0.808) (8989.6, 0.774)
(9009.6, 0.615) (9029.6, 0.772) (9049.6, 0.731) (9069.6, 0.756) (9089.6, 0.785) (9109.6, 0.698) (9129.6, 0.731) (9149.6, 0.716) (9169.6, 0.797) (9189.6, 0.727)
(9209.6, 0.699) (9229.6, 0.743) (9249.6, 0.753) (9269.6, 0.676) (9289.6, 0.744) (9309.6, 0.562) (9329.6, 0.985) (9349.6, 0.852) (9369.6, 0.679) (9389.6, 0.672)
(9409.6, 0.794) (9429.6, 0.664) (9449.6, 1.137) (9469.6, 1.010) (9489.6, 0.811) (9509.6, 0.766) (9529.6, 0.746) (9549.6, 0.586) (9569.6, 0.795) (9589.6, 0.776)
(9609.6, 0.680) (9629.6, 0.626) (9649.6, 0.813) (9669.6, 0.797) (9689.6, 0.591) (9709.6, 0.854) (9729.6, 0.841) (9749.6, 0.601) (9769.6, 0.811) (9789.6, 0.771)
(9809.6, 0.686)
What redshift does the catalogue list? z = 0.68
